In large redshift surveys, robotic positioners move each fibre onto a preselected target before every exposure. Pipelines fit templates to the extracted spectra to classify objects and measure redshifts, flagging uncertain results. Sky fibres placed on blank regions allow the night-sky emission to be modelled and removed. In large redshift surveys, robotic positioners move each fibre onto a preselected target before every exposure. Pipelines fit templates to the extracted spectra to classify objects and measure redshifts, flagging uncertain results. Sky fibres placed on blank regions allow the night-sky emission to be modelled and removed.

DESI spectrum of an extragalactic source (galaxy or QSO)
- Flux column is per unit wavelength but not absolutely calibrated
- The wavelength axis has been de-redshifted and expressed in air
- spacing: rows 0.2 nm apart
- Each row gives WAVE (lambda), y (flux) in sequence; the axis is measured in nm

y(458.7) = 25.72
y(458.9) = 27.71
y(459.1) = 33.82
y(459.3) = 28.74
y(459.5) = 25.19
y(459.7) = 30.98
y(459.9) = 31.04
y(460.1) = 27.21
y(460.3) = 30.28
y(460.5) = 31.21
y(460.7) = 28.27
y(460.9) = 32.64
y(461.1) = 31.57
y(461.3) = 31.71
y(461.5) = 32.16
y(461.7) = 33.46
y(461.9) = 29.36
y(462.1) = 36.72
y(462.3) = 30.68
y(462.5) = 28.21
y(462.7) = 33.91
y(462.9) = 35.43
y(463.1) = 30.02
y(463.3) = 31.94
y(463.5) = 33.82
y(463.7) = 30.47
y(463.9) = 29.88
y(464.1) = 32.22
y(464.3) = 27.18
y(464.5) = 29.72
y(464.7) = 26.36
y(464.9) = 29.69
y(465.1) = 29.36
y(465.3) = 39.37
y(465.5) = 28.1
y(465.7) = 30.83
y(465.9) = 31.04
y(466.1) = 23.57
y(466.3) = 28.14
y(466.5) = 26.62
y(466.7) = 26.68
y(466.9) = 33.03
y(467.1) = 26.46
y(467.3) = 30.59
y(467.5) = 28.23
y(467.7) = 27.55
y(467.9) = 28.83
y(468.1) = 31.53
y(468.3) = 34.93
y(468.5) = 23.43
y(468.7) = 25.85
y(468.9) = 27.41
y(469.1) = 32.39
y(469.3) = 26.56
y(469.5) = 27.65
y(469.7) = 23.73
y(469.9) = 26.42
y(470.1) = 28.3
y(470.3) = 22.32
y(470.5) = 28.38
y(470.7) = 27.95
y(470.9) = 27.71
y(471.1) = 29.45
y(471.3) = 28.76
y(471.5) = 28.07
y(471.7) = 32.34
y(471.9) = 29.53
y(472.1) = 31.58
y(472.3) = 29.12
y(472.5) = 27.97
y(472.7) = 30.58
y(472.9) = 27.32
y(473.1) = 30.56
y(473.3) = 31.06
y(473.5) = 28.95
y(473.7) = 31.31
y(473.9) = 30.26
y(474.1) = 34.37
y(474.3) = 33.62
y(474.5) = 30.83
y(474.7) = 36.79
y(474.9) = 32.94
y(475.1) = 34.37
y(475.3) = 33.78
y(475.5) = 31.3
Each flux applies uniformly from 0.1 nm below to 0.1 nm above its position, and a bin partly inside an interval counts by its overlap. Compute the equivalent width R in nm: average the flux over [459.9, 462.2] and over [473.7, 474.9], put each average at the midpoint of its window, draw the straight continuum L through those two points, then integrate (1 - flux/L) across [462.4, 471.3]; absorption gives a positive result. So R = 0.81 nm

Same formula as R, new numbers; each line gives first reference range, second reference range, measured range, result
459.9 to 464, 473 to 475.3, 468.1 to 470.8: 0.380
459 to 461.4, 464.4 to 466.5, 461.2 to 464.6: -0.198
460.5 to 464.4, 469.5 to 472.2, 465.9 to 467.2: 0.093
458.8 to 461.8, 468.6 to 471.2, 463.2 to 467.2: -0.129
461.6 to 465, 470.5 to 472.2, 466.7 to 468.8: 0.085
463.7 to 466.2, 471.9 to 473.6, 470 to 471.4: 0.100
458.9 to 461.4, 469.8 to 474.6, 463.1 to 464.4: -0.040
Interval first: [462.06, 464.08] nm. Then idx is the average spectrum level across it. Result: 32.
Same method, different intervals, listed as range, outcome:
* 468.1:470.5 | 27.4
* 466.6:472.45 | 28.4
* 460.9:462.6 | 31.8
